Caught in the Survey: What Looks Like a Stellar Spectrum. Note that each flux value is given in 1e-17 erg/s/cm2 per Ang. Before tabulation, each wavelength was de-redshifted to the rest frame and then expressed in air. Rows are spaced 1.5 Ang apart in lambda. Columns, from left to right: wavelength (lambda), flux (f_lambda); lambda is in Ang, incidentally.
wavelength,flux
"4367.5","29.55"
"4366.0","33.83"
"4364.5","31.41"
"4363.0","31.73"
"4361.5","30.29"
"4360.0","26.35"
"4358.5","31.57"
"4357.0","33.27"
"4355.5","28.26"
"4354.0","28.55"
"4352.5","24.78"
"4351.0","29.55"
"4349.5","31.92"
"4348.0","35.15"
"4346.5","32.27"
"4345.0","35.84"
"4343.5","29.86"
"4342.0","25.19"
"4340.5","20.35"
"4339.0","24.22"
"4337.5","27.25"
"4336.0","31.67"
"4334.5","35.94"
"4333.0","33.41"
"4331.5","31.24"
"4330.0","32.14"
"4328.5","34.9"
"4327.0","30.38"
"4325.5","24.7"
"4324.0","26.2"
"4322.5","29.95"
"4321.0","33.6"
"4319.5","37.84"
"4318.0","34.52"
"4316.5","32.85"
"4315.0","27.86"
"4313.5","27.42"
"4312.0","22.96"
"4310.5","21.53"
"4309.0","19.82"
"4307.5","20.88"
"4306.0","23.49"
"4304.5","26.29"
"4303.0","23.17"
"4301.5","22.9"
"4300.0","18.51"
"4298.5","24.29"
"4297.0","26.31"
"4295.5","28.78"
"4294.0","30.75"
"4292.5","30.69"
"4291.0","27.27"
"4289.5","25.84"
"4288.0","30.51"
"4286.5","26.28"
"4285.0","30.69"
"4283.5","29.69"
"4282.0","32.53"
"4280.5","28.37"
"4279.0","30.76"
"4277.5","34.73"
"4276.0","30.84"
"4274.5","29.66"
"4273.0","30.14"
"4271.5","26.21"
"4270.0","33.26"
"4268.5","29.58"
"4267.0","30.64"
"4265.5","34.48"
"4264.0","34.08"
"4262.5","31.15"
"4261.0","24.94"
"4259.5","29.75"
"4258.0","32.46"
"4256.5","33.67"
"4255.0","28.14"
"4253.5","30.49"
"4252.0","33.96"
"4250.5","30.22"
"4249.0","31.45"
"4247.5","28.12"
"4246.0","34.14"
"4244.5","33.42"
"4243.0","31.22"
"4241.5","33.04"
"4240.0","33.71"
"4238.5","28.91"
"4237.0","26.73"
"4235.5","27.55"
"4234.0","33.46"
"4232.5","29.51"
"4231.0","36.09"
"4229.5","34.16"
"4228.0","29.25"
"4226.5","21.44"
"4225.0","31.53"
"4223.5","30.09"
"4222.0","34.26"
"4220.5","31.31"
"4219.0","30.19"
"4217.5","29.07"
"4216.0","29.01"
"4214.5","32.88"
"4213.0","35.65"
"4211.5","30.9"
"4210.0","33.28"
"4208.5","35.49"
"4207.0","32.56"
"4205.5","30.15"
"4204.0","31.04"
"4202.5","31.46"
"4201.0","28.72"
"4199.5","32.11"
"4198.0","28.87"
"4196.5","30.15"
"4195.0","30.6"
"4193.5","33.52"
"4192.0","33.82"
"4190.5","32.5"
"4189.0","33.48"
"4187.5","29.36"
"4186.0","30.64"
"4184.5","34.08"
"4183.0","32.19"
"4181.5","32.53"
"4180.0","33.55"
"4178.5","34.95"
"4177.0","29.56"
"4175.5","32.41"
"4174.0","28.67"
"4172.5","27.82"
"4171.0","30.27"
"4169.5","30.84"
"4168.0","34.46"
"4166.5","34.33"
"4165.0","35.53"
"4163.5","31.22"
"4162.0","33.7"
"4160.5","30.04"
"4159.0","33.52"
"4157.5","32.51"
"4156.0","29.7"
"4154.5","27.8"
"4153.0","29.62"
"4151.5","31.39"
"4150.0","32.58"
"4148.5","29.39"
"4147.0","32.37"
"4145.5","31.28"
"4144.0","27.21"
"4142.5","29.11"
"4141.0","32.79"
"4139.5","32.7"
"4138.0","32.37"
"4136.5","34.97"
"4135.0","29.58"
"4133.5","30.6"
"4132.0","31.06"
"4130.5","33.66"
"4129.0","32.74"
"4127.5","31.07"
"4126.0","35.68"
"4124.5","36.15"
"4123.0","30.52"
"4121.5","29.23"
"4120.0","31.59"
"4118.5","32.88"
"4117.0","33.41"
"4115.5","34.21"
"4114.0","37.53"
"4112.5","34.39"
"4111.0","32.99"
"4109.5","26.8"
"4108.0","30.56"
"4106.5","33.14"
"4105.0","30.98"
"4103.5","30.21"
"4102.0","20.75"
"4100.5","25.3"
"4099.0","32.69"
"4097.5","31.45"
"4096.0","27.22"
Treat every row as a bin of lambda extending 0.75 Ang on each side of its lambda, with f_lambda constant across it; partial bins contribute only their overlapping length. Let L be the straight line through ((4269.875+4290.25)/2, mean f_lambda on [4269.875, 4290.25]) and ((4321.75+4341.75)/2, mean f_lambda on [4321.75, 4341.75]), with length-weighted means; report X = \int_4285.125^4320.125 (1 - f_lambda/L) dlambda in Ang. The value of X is 3.6 Ang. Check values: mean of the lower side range 29.9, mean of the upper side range 29.3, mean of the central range 26.6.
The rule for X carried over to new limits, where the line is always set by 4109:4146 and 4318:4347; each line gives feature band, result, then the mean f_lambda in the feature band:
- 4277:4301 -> 1.91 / 28.4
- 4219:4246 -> 0.28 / 31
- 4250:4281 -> 0.17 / 30.9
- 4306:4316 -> 2.28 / 23.7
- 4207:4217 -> -0.40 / 32.8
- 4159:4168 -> -0.34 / 33.1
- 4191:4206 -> 0.25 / 31.1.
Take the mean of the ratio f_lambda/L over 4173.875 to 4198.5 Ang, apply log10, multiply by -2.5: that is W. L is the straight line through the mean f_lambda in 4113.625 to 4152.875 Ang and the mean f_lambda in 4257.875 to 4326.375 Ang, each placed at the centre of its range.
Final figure -0.04 mag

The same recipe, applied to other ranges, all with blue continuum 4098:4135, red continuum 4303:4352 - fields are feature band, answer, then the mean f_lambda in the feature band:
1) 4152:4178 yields -0.01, 31.3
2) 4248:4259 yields -0.05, 31.4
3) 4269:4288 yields -0.02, 30.3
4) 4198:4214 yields -0.05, 32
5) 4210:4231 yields -0.03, 31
